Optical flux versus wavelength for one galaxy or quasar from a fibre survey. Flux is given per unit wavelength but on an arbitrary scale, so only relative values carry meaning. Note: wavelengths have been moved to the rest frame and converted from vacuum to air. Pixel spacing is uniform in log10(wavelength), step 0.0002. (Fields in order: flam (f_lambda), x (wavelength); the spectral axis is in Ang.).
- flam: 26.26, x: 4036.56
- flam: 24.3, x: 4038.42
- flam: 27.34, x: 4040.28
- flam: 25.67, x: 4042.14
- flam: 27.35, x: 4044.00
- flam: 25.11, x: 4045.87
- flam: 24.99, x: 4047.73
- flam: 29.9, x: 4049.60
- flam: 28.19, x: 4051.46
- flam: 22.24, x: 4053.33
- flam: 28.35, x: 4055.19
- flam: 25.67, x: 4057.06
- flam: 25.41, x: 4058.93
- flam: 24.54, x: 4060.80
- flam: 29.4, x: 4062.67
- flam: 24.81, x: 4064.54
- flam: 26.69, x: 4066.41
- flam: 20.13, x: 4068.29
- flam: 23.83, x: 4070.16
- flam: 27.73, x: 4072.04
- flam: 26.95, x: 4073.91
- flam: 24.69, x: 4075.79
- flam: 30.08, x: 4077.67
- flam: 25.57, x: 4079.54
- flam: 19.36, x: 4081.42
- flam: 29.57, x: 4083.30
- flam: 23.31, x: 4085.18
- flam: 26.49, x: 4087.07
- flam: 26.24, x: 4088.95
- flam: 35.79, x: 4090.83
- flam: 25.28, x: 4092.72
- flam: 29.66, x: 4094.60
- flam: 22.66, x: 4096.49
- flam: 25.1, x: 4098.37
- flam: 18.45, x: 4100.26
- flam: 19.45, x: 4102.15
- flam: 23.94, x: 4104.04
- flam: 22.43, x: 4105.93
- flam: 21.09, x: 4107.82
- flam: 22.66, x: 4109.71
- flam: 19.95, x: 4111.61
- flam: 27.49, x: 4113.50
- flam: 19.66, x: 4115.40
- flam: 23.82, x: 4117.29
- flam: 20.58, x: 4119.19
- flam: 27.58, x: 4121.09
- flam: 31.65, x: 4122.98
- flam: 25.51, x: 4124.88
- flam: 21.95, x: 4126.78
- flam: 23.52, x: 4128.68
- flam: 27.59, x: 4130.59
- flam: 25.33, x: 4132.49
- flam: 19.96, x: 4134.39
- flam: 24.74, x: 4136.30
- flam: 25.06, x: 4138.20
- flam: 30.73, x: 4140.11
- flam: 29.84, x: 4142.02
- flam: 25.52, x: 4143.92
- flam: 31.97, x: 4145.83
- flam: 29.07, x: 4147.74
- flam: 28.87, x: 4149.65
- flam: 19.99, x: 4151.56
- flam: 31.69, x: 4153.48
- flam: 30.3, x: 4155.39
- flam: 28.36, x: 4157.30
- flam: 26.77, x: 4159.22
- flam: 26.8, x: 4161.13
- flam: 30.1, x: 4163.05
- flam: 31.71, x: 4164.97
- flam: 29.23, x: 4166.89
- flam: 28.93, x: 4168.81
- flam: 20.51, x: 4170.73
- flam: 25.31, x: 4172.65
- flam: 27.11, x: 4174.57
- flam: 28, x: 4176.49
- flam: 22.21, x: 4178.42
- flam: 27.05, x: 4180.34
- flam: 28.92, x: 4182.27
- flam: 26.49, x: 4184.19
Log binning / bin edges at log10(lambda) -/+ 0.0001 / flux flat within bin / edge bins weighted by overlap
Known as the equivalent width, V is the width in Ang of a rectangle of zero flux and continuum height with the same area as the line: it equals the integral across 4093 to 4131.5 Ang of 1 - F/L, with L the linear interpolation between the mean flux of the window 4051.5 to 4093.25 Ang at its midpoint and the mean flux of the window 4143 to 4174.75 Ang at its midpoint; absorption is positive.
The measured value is 4.4 Ang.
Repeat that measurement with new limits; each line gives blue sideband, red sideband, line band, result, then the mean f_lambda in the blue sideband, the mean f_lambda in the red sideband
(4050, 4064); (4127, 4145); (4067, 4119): 3.2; 26.4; 25.7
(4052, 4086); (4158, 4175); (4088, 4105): 0.6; 25.5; 27.4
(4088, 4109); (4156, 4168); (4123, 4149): 0.6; 24.5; 28.9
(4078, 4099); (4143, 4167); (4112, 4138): 2.9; 26.4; 28.5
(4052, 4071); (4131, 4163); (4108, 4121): 1.9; 25.2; 27.3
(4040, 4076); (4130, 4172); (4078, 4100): 0.2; 25.9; 27.4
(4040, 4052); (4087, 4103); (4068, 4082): 0.5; 26.9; 25.4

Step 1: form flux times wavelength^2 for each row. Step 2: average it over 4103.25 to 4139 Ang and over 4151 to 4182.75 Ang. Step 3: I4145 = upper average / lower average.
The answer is 1.17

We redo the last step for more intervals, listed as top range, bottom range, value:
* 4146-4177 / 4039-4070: 1.13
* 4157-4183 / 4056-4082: 1.12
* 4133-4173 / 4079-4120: 1.17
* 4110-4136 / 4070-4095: 0.92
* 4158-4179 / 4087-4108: 1.13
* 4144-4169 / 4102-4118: 1.31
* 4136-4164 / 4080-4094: 1.09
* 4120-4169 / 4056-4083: 1.12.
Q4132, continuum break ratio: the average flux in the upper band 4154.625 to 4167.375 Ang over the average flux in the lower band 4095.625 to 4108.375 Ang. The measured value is 1.3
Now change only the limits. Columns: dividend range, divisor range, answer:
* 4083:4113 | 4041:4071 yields 0.95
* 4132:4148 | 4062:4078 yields 1.04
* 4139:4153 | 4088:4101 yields 1.07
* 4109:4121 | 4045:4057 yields 0.86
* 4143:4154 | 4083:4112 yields 1.13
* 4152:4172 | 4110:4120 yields 1.26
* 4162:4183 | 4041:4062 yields 1.04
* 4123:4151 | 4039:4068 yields 1.01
